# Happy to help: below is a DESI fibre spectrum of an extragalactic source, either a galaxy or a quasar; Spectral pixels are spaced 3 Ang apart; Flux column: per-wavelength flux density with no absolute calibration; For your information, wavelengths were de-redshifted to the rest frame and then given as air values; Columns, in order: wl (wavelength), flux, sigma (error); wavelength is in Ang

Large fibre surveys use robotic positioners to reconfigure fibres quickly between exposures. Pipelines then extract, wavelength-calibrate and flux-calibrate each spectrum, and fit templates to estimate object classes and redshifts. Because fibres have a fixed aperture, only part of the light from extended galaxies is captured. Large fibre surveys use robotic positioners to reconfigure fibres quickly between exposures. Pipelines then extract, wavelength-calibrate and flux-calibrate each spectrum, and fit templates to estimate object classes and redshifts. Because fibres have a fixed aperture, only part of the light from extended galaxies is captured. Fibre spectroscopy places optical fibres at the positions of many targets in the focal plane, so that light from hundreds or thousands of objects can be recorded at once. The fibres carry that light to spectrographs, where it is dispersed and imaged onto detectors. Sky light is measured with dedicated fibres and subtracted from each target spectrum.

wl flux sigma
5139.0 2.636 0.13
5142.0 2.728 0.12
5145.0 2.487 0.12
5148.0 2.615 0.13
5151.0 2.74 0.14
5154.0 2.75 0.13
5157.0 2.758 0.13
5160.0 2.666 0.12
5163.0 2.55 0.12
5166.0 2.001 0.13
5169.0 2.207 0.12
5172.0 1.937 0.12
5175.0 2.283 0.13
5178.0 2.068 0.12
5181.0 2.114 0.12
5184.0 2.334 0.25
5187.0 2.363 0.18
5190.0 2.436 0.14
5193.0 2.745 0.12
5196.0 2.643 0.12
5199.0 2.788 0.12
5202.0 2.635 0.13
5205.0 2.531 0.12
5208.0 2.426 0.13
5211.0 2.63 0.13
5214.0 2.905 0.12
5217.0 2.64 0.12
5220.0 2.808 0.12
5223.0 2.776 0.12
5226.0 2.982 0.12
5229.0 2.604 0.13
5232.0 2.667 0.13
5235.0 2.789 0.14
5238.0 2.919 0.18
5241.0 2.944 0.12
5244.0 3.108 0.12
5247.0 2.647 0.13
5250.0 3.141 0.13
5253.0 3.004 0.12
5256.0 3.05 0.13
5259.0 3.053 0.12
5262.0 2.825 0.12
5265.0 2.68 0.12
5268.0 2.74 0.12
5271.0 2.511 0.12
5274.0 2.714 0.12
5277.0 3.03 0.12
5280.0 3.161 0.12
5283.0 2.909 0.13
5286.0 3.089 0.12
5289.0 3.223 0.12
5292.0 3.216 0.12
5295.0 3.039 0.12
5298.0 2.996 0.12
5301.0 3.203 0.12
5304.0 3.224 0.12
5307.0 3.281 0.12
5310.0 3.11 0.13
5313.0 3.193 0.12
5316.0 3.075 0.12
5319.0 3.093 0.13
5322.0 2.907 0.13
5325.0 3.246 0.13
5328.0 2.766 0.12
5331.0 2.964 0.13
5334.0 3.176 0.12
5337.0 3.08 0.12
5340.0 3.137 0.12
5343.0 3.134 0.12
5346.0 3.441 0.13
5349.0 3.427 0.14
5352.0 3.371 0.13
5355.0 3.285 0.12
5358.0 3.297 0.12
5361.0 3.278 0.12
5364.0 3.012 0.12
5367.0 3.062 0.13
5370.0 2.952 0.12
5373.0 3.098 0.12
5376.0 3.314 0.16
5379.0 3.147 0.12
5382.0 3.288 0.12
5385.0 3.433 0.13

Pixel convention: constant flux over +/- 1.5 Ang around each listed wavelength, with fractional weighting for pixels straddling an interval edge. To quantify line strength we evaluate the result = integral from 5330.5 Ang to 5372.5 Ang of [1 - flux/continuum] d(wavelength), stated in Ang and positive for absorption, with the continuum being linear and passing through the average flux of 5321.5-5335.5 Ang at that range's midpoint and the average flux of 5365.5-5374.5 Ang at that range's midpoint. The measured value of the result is -2.23 Ang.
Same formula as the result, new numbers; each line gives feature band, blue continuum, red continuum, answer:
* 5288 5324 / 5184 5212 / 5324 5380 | -1.74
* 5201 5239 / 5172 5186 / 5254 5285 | -3.39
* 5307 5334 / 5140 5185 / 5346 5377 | -0.10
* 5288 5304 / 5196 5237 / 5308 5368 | -0.75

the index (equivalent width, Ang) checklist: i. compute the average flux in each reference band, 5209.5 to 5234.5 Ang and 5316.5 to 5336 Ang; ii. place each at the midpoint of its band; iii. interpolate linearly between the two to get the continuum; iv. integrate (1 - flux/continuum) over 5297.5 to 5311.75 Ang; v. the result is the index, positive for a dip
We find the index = -1.0 Ang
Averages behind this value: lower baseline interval 2.75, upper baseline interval 3.03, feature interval 3.18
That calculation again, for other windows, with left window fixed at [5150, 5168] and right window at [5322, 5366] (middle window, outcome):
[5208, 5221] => 0.19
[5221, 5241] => 0.00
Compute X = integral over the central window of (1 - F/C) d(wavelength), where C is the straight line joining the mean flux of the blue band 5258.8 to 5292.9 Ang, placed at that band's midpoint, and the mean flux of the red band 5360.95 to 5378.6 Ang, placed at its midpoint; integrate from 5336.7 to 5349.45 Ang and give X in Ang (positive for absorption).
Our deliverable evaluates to -0.8 Ang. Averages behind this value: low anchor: 2.92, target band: 3.24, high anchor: 3.11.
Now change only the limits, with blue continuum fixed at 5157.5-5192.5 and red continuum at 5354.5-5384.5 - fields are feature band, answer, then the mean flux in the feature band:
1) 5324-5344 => -0.3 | 3.07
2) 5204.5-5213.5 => -0.4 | 2.57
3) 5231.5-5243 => -1.2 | 2.86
